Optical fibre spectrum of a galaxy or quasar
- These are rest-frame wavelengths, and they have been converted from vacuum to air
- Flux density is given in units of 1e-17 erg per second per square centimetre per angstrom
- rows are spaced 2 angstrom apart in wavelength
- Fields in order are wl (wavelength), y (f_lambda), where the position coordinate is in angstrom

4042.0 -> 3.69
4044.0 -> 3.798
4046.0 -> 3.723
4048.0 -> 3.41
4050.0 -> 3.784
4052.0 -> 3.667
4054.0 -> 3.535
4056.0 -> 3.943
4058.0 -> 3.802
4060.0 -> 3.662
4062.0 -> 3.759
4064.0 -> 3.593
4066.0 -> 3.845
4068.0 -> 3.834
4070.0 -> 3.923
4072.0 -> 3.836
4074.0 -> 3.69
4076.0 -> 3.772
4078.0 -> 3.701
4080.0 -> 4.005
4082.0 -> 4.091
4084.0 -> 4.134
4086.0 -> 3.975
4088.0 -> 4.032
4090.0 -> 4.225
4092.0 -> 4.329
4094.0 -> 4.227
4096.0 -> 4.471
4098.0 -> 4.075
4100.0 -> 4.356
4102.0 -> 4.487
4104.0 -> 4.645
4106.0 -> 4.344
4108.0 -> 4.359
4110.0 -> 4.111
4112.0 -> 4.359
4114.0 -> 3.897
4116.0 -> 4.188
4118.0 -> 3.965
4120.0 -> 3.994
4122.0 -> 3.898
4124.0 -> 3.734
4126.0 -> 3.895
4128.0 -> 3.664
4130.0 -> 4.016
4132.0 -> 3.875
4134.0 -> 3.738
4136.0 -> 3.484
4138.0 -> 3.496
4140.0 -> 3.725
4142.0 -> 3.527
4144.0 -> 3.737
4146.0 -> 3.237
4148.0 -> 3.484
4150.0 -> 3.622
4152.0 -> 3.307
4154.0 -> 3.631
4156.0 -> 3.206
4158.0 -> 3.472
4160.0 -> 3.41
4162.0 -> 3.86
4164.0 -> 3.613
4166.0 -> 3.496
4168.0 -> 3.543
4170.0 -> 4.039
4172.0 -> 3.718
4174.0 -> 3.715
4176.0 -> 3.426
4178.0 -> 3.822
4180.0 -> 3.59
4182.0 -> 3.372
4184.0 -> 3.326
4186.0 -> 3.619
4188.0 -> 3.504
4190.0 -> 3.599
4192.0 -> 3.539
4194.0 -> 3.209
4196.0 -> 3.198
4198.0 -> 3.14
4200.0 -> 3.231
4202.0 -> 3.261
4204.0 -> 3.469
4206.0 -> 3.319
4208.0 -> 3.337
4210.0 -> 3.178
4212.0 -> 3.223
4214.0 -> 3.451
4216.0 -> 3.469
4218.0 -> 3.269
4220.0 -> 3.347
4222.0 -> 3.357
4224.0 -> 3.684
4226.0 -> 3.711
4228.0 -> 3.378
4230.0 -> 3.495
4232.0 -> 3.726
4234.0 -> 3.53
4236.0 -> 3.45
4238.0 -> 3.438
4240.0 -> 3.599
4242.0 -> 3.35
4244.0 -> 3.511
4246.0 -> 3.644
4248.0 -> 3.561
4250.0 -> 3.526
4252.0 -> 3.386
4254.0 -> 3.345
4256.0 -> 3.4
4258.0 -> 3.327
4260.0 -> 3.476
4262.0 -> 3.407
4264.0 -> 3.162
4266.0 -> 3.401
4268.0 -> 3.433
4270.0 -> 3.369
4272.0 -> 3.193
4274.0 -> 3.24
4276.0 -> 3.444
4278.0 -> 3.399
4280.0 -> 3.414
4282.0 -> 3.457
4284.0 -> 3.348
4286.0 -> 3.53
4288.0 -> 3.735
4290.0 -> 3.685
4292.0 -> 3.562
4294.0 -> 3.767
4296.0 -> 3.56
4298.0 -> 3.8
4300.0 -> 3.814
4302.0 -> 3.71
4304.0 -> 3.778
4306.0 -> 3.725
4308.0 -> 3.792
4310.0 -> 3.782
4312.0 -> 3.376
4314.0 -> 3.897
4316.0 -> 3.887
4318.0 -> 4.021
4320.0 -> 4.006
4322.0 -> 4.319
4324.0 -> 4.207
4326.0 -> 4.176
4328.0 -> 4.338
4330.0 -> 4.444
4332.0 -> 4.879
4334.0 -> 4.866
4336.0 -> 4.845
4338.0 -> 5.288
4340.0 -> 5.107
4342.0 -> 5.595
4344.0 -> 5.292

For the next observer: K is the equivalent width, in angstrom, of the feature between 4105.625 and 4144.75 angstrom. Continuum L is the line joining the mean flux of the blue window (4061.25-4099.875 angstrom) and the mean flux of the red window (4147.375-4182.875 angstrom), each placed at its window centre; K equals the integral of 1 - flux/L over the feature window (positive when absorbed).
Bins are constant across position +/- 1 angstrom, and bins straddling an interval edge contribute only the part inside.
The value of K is -1.28 angstrom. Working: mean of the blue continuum 3.98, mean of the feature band 3.89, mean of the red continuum 3.58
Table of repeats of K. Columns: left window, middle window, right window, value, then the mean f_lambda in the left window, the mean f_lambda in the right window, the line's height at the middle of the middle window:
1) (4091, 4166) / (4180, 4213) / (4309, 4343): 5.7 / 3.87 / 4.41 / 4.06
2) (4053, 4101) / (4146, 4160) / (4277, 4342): 1.9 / 3.95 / 4.01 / 3.97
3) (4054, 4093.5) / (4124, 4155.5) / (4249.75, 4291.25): 0.9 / 3.9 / 3.41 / 3.73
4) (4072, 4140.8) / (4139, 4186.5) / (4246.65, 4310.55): 3.7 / 4.03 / 3.52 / 3.86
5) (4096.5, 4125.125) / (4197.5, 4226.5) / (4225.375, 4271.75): 2.3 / 4.18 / 3.46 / 3.65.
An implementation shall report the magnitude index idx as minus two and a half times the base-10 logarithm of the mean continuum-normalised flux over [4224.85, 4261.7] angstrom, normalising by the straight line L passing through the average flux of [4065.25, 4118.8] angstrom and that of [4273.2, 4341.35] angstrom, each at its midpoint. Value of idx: 0.148 mag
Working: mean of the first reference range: 4.11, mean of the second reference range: 3.96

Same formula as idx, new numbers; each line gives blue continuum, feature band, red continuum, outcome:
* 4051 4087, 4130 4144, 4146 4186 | -0.01 mag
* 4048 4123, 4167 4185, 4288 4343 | 0.13 mag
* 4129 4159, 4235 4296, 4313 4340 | 0.20 mag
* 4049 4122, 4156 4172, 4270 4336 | 0.10 mag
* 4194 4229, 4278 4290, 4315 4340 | 0.16 mag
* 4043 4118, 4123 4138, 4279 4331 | 0.06 mag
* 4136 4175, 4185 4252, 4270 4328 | 0.06 mag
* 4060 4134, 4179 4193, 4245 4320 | 0.09 mag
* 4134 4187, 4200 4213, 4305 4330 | 0.12 mag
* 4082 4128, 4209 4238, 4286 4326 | 0.15 mag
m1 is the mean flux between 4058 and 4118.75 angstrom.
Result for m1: 4.06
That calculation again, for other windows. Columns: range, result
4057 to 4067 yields 3.73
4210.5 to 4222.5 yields 3.35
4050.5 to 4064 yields 3.72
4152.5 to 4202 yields 3.5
